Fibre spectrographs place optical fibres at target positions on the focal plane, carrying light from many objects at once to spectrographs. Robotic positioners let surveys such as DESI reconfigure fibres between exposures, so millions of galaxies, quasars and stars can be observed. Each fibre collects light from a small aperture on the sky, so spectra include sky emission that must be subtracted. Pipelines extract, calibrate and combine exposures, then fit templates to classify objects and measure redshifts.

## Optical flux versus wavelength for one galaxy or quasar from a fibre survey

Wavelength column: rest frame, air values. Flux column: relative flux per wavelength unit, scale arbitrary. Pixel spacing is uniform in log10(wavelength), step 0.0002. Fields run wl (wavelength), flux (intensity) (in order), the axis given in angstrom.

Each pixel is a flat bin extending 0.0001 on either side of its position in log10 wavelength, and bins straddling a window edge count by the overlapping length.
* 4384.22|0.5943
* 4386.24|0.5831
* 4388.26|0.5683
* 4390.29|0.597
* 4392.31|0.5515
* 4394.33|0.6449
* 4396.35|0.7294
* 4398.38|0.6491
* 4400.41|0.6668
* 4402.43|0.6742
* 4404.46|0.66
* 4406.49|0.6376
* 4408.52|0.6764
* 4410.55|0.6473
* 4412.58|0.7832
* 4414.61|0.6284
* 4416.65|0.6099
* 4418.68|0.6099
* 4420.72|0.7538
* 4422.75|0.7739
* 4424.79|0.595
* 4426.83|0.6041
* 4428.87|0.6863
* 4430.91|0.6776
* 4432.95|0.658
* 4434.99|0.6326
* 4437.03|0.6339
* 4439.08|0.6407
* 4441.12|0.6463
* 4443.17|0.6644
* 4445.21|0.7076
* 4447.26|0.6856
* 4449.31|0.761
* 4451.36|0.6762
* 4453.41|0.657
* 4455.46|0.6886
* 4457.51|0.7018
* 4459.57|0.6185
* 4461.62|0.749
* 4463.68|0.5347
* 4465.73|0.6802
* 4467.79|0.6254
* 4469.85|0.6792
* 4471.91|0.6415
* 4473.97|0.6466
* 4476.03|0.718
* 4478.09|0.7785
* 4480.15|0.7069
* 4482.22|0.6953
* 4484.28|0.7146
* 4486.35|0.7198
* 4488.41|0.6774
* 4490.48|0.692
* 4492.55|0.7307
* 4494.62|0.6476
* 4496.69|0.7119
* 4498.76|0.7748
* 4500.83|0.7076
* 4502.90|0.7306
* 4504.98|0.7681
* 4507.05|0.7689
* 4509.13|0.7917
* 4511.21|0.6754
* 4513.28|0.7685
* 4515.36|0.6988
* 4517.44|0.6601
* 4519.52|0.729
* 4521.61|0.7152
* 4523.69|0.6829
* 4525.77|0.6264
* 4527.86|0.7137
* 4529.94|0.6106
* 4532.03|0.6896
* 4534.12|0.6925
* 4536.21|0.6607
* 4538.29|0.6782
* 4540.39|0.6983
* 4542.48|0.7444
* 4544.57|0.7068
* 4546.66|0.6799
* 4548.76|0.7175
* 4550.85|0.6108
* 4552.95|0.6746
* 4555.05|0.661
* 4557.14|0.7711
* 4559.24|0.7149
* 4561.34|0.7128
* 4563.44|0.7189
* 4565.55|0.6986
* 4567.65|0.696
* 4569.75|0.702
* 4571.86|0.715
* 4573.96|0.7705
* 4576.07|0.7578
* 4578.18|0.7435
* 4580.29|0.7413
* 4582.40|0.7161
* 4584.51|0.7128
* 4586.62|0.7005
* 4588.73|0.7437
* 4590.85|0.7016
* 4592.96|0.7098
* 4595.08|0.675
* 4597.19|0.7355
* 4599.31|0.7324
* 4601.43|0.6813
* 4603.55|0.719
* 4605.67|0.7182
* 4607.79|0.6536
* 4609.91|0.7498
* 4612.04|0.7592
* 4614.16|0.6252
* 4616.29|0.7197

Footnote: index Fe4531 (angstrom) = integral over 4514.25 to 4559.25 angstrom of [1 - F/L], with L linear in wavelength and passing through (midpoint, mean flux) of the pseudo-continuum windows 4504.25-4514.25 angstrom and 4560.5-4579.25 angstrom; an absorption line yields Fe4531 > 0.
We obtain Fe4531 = 3.2 angstrom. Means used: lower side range 0.754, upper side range 0.724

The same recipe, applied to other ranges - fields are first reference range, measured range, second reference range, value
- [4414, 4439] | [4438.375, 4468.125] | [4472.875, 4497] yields 0.28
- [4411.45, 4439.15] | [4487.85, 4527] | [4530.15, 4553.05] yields -2.06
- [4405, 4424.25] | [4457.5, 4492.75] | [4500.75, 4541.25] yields 0.50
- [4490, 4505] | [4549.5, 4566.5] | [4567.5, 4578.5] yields 0.80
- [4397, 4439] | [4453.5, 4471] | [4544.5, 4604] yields 0.44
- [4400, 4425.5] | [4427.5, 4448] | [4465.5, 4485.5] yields 0.50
